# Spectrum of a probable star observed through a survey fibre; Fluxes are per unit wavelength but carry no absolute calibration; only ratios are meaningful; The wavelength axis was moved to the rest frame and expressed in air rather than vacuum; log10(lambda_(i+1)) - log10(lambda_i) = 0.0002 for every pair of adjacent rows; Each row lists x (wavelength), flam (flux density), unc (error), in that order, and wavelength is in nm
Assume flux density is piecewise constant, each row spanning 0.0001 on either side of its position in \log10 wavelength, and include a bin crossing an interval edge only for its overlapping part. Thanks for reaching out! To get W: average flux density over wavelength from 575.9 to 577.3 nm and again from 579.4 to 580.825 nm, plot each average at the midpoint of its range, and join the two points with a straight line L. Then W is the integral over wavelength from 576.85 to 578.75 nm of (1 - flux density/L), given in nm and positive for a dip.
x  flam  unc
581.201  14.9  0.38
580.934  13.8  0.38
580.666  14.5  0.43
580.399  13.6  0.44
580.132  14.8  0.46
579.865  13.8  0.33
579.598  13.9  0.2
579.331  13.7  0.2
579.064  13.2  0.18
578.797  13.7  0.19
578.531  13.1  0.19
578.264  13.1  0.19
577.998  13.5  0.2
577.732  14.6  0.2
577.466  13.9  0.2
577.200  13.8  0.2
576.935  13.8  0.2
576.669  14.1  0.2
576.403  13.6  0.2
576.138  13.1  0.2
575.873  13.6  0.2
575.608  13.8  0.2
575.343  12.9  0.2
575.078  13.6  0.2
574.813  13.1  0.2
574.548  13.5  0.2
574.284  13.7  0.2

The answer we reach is 0.02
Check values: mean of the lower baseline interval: 13.7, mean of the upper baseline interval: 14.1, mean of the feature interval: 13.7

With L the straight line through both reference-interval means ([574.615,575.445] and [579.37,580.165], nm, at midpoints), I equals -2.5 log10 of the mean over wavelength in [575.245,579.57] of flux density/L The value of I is 0.00 mag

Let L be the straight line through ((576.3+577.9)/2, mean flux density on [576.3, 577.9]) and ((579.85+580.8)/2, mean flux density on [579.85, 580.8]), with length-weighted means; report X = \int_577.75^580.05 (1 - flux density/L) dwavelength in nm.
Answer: 0.09 nm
